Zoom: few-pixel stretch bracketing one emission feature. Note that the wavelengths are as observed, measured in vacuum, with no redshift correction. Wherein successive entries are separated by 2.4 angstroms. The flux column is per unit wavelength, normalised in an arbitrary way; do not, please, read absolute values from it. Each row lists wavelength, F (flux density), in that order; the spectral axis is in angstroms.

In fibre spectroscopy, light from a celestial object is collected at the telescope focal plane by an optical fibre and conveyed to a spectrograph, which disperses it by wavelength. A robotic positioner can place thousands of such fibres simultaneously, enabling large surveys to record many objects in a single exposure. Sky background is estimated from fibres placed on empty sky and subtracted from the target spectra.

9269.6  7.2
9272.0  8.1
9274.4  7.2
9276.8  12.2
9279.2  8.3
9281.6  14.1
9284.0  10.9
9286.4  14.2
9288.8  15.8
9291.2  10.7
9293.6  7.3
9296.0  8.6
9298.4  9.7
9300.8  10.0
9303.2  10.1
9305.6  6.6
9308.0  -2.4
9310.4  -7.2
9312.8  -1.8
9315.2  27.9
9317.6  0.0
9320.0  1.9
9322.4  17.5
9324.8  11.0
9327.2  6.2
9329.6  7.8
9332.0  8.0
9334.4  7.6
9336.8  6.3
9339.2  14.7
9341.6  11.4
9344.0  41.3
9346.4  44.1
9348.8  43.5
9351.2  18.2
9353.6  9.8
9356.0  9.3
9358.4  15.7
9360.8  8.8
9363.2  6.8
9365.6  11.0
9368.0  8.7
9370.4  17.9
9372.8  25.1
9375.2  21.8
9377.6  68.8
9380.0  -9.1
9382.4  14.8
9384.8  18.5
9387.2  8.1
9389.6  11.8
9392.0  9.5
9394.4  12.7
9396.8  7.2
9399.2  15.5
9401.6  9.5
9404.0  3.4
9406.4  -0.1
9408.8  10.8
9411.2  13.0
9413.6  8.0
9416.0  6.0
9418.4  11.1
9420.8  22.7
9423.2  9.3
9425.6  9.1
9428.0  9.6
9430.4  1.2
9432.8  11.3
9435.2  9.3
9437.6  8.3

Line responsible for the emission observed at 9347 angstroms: H-alpha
